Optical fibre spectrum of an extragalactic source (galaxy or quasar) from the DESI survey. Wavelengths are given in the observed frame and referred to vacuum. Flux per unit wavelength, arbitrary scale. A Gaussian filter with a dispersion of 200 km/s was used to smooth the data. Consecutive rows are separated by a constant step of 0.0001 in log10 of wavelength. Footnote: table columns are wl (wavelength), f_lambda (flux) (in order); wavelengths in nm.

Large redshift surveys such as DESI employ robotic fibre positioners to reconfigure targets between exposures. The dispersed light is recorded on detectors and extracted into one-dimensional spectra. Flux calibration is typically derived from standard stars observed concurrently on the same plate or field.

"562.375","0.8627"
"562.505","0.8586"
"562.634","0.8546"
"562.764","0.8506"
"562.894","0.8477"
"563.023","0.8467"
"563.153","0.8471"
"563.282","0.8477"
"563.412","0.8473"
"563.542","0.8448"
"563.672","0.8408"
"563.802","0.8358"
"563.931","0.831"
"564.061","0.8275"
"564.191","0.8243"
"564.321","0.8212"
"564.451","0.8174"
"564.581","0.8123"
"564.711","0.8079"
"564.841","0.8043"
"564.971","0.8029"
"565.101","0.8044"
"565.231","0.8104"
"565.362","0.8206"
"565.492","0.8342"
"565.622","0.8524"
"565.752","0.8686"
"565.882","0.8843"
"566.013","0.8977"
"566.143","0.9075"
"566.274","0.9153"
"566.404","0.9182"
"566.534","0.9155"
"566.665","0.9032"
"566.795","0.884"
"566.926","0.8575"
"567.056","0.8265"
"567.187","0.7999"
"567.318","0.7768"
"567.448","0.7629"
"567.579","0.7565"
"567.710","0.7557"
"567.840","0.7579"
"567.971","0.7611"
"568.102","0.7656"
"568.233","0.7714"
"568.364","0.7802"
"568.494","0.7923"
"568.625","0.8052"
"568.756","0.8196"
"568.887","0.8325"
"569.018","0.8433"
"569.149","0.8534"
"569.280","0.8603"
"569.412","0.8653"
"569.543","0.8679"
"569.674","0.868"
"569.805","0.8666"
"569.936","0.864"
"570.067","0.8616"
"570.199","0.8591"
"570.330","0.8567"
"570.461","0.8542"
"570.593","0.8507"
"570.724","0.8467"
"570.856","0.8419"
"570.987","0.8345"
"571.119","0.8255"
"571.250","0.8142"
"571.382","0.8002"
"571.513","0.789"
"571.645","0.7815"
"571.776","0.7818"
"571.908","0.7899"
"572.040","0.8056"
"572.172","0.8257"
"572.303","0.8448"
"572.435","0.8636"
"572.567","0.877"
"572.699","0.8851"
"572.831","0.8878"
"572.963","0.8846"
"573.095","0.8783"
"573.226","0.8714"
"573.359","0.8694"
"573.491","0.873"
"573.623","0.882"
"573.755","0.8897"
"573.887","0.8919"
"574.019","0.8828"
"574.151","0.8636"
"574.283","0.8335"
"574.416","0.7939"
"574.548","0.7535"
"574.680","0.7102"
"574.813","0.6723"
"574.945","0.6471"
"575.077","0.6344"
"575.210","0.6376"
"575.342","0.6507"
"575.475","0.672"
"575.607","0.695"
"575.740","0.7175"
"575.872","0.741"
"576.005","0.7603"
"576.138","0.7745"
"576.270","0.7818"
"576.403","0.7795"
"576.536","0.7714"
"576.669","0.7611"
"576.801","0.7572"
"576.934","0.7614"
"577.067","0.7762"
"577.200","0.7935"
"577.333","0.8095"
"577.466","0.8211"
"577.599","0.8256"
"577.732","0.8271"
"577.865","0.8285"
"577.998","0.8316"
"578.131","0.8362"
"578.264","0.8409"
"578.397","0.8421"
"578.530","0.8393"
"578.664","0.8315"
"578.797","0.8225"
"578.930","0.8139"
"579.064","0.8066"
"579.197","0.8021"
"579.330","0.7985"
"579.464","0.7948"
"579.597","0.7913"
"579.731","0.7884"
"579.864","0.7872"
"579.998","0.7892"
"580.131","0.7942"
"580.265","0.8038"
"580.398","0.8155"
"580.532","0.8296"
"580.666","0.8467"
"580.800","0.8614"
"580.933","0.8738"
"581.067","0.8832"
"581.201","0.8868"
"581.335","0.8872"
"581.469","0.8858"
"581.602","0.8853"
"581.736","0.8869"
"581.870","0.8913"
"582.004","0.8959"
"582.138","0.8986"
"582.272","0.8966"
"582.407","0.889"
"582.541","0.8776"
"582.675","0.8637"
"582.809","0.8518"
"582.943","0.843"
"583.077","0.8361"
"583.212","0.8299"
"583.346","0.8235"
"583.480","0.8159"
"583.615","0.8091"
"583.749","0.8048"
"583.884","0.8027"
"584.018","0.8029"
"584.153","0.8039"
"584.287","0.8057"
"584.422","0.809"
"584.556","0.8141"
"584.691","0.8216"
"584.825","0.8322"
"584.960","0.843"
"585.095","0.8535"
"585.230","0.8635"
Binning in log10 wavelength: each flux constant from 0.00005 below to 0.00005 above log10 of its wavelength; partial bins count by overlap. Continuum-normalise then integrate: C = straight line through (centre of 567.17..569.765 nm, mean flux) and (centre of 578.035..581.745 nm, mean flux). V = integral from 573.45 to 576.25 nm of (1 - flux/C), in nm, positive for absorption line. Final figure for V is 0.21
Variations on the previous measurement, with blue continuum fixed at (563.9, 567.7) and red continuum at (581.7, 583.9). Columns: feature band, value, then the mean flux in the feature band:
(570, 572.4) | 0.048 nm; 0.826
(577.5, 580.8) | 0.131 nm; 0.817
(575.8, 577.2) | 0.133 nm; 0.768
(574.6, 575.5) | 0.197 nm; 0.661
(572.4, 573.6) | -0.046 nm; 0.877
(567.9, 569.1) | 0.062 nm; 0.797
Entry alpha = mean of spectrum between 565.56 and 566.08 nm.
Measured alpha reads 0.876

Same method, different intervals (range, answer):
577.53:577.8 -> 0.826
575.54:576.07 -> 0.729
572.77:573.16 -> 0.883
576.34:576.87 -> 0.767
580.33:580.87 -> 0.839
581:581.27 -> 0.884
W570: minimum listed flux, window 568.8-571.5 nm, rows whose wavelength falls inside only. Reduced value 0.8002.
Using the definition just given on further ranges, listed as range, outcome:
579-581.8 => 0.7872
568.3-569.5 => 0.7802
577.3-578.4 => 0.8095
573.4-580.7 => 0.6344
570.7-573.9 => 0.7815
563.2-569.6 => 0.7557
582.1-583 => 0.843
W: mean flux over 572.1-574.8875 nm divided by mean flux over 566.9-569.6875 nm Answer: 1.05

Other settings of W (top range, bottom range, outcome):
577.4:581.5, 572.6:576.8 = 1.05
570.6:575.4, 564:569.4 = 0.98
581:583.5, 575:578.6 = 1.13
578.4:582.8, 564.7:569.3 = 1.02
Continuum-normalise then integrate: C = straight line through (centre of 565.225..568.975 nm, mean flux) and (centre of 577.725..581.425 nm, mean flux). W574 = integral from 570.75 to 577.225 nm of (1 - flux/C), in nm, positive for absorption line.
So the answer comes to 0.26 nm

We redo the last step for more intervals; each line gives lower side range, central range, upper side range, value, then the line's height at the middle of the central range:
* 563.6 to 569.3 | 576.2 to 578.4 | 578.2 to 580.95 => 0.05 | 0.819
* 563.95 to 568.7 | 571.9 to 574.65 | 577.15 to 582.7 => -0.07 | 0.833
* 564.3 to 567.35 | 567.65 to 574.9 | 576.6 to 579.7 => 0.01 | 0.831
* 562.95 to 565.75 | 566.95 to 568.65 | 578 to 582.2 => 0.11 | 0.831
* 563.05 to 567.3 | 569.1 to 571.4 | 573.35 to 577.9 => -0.11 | 0.811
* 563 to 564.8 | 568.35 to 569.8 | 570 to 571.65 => -0.01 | 0.833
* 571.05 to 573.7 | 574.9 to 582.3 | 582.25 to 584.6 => 0.29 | 0.836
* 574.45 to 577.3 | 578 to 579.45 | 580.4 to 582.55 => -0.03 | 0.804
